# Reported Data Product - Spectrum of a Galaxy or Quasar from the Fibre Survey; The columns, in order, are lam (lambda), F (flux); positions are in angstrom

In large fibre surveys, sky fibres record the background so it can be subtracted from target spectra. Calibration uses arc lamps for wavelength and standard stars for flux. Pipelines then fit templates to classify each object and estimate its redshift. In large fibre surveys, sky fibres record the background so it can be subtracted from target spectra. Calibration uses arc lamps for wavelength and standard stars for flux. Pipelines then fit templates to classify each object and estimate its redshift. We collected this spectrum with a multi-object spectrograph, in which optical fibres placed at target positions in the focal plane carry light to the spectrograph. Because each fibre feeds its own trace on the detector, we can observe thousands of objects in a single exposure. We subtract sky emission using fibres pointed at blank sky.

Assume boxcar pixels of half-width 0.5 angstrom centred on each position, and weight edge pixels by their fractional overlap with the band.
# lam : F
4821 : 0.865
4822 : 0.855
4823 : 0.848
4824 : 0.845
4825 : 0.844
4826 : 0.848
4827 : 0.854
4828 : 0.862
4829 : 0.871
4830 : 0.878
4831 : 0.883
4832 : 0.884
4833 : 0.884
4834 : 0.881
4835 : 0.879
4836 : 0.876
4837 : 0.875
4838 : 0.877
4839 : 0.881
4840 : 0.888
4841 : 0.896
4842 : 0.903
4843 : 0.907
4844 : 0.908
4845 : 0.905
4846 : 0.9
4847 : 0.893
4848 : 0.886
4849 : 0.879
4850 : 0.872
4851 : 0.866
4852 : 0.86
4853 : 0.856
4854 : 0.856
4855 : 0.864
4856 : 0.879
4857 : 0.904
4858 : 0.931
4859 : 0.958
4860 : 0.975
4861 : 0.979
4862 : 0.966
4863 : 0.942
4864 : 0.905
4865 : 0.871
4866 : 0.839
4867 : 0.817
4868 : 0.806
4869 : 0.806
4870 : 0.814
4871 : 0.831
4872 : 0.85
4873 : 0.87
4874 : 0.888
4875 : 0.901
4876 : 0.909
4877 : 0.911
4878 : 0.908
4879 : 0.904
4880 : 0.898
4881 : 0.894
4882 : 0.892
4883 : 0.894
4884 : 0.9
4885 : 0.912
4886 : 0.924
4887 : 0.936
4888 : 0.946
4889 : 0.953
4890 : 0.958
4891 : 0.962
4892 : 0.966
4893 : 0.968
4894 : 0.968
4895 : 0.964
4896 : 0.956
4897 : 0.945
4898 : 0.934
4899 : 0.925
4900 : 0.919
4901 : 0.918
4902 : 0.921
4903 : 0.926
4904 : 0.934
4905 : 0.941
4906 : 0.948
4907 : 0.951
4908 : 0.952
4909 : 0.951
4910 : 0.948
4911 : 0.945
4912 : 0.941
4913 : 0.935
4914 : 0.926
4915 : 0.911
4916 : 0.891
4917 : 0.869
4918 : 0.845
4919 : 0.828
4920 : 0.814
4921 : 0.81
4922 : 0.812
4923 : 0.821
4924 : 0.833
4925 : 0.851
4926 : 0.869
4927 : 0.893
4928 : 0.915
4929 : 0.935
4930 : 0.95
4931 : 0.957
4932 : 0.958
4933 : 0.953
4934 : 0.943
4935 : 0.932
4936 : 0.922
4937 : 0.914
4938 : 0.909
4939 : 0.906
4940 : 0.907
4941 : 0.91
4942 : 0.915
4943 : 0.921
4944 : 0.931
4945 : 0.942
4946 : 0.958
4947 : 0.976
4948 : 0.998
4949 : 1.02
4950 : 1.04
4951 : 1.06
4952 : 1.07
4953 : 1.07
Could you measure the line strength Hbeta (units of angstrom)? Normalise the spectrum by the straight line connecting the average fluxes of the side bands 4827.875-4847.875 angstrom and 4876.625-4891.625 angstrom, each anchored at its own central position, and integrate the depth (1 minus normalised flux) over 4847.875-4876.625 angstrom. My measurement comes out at 0.70 angstrom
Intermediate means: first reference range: 0.887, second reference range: 0.92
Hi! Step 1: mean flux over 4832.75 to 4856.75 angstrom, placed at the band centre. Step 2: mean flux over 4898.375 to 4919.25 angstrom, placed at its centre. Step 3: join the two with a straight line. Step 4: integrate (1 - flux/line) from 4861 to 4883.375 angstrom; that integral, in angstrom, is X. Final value 0.5 angstrom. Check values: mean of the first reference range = 0.882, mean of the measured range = 0.88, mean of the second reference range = 0.921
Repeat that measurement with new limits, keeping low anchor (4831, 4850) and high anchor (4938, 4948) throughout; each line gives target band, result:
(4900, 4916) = -0.31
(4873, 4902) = -0.56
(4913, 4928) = 1.02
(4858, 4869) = -0.05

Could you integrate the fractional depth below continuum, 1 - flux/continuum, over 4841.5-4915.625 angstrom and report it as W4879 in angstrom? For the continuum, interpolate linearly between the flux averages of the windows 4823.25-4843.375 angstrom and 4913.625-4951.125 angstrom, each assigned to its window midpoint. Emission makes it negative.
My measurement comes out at -1.5 angstrom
